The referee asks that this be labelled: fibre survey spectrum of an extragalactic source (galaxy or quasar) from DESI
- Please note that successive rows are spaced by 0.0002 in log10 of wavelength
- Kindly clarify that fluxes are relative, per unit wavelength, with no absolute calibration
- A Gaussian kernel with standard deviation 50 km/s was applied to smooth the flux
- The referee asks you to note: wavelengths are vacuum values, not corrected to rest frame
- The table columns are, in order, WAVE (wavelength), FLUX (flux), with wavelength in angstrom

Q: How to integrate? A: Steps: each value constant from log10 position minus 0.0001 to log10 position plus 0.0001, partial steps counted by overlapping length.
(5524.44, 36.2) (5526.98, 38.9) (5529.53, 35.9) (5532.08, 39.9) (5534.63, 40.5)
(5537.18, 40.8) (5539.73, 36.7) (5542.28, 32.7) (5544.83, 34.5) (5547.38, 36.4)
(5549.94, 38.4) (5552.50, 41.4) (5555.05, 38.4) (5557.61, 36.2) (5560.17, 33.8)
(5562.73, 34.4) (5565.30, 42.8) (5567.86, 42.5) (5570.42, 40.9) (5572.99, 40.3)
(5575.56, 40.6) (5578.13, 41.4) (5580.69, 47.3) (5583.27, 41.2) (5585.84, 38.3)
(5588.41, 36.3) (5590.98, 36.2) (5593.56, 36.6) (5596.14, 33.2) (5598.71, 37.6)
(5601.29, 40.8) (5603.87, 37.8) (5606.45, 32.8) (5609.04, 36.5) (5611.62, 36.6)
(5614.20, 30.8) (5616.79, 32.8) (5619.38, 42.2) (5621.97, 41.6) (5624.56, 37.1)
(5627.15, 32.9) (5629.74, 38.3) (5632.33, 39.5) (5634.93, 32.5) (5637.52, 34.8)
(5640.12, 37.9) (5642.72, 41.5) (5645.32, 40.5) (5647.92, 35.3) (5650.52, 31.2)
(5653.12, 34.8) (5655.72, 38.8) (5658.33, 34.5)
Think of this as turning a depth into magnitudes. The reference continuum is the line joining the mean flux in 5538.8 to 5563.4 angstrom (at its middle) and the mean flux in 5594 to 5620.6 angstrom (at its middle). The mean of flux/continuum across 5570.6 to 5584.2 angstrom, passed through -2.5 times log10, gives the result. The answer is -0.162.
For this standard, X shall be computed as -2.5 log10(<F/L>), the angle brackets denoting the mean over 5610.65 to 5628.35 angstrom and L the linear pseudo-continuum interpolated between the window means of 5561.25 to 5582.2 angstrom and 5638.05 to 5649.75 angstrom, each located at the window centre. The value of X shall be 0.08 mag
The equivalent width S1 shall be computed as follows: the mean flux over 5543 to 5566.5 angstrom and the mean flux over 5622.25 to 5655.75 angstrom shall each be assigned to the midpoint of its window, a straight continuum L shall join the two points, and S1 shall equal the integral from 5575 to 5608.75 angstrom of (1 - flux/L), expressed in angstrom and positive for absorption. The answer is -1.3 angstrom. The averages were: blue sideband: 37.2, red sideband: 36.6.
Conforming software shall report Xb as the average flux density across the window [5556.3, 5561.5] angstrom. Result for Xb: 35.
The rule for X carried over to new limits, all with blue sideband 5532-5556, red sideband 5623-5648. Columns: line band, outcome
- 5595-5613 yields 0.027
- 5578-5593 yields -0.065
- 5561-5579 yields -0.071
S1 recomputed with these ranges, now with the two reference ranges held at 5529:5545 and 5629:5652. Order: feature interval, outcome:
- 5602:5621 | 0.6 angstrom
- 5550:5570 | -0.7 angstrom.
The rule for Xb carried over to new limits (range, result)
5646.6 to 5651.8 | 33.3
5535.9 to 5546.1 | 36.2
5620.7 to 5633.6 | 37.9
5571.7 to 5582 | 42.4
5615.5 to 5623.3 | 38.8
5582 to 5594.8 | 37.7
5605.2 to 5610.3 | 34.6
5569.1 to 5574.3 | 40.6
